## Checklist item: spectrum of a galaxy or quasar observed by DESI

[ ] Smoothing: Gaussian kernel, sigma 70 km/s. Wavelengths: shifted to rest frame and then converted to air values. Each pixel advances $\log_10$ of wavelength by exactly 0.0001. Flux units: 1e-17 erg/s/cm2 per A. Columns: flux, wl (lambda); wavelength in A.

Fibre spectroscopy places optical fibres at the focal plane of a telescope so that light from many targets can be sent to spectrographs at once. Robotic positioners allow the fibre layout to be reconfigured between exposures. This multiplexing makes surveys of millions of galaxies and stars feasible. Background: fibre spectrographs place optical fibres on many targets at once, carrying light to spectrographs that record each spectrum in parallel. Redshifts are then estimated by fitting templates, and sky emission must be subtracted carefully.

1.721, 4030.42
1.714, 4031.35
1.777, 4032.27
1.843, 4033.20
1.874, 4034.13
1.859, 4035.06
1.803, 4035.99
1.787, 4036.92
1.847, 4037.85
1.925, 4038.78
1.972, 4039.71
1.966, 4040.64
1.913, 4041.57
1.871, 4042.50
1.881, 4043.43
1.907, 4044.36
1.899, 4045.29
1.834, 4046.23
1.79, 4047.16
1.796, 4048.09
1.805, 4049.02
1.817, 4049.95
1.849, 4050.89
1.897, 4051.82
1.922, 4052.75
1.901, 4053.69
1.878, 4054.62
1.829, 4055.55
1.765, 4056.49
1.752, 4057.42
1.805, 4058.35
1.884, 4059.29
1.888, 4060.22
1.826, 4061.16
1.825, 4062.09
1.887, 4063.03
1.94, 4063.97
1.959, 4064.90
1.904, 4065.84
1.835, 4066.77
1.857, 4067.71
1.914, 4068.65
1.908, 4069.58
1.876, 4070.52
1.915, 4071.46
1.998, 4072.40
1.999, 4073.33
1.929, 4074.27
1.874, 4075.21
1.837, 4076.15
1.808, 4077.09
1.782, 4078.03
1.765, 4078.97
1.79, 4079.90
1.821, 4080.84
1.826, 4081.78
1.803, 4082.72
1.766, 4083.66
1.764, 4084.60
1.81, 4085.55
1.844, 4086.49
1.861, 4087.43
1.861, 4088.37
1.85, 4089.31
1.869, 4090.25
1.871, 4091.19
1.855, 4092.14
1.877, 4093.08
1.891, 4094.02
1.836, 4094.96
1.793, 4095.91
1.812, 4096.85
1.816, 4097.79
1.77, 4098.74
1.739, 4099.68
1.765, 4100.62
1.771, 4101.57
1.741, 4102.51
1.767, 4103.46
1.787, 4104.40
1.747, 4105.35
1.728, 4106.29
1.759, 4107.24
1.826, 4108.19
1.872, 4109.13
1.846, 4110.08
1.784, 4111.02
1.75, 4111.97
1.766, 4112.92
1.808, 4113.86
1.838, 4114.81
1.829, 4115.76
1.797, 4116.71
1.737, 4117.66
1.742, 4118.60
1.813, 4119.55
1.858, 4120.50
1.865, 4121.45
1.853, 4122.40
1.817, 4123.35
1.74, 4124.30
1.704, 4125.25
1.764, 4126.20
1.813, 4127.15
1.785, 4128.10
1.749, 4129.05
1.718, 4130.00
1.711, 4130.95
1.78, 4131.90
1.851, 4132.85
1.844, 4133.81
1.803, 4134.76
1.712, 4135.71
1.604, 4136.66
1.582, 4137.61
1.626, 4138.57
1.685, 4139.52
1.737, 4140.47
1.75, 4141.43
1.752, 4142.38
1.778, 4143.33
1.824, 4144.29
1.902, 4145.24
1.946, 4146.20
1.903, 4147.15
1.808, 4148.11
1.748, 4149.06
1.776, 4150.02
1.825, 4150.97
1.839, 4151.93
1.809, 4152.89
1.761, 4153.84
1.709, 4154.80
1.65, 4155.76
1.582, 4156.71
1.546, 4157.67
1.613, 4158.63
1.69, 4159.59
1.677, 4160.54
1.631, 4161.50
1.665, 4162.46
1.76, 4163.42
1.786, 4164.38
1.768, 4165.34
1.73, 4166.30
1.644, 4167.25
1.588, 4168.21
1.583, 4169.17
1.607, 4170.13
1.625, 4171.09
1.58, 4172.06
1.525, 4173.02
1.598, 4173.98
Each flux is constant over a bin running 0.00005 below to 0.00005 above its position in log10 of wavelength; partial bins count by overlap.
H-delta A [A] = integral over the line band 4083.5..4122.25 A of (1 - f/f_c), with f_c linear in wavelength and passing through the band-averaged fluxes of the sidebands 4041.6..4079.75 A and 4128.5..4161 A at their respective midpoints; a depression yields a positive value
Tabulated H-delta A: -0.07 A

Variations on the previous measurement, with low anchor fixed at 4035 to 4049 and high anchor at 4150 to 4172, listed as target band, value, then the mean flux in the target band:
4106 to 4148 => -1.1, 1.78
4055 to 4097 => -0.9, 1.85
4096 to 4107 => 0.1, 1.77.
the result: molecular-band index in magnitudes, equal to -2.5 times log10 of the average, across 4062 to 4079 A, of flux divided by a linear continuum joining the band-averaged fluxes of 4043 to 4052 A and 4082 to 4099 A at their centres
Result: -0.03 mag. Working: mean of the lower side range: 1.85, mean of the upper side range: 1.83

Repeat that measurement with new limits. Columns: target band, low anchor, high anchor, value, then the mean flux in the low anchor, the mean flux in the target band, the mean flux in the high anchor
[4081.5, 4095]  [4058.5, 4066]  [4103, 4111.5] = -0.01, 1.88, 1.84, 1.79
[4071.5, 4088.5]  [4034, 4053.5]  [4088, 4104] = -0.01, 1.87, 1.84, 1.82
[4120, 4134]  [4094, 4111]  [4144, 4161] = -0.01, 1.79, 1.79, 1.76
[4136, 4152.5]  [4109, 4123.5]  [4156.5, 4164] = -0.04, 1.81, 1.77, 1.65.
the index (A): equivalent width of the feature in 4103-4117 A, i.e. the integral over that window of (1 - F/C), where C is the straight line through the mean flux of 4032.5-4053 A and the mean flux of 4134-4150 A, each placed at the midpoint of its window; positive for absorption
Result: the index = 0.0 A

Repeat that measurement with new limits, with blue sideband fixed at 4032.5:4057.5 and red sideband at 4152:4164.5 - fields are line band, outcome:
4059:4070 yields -0.3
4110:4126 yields -0.4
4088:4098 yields -0.4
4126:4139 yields -0.1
